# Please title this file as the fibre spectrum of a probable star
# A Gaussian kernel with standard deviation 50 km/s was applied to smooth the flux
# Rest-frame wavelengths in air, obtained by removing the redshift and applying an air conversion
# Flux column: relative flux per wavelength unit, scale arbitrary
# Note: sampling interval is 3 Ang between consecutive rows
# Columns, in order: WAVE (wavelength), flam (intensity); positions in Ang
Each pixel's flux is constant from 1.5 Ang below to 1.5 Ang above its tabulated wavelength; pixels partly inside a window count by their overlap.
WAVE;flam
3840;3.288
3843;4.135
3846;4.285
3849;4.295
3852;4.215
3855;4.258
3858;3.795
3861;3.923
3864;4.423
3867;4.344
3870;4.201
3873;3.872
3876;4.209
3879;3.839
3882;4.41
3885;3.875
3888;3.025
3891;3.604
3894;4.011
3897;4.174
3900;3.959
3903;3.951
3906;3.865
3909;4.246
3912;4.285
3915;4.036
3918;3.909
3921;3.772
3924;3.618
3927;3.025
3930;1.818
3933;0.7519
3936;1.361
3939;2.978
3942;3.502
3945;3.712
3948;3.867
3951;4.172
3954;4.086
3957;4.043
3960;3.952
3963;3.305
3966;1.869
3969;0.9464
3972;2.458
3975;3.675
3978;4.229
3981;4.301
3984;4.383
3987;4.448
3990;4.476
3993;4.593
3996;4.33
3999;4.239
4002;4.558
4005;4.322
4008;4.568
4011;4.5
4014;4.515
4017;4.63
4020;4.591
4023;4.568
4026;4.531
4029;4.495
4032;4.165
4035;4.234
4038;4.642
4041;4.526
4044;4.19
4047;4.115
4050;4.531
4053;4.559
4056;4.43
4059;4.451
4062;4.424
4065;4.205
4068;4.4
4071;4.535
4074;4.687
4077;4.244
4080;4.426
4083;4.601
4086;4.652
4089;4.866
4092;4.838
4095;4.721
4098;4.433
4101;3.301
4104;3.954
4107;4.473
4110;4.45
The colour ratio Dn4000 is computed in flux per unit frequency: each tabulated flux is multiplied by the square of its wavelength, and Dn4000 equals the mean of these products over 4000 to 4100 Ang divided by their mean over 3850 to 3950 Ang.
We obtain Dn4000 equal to 1.3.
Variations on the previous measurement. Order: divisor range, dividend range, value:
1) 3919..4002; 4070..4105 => 1.38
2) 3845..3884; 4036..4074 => 1.17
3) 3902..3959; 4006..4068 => 1.37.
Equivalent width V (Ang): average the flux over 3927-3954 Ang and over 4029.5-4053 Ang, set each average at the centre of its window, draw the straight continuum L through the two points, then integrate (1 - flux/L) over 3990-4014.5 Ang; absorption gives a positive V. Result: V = -4.4 Ang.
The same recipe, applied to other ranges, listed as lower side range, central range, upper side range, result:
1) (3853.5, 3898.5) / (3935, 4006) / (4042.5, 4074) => 9.11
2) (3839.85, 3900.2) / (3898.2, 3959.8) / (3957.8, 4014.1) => 7.51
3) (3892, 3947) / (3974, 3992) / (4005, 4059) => -1.28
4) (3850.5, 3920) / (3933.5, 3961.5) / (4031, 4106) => 4.94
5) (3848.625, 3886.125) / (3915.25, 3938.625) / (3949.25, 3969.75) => 5.85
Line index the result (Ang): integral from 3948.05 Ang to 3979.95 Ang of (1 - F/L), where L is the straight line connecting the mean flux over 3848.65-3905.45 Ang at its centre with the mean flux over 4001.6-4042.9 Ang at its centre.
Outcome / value 7.3 Ang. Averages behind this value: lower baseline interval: 4.01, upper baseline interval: 4.48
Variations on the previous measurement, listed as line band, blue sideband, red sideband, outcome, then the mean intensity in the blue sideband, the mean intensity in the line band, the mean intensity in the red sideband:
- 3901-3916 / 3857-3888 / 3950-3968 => -1.05 Ang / 4.04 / 4.07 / 3.48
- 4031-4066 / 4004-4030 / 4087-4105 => 0.69 Ang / 4.53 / 4.38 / 4.37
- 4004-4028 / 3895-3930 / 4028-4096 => -1.48 Ang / 3.81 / 4.53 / 4.47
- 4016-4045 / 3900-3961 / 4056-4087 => -2.05 Ang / 3.46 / 4.46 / 4.46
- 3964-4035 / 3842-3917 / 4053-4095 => 4.77 Ang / 4.05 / 4.06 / 4.53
